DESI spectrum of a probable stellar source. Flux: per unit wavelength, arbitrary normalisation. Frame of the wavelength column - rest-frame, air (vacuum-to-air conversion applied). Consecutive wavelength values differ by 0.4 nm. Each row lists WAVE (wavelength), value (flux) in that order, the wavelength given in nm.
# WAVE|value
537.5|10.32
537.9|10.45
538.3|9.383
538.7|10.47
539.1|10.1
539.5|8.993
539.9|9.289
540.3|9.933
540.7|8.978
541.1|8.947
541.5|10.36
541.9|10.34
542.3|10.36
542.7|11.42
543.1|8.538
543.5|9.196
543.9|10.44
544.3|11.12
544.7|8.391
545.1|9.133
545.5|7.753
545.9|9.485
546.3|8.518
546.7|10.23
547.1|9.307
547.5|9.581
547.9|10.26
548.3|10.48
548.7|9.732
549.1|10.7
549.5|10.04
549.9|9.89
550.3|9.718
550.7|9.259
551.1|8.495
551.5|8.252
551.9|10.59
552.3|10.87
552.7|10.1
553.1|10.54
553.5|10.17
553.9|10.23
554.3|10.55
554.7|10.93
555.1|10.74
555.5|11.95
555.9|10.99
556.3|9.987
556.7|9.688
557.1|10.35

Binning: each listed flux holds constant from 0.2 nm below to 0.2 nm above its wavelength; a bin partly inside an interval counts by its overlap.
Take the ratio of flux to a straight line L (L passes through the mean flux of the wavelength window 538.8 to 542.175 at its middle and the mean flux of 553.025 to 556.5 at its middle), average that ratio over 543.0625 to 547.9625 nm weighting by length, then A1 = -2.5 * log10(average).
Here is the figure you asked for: 0.07 mag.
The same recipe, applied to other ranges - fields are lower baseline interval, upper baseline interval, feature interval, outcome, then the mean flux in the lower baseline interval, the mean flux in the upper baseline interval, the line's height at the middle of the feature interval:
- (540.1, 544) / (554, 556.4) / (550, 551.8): 0.16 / 9.84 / 10.9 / 10.5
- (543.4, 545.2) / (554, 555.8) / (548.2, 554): 0.06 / 9.71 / 11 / 10.5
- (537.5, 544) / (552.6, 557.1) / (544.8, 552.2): 0.08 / 9.83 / 10.5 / 10.2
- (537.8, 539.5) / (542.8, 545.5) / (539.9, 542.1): 0.01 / 9.95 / 9.41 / 9.72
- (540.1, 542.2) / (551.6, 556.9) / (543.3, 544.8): 0.00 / 9.74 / 10.5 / 9.91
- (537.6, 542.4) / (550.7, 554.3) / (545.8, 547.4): 0.05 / 9.8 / 9.91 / 9.86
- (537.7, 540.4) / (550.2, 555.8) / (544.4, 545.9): 0.14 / 9.8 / 10.2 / 9.97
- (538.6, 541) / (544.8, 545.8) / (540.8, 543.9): -0.09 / 9.56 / 8.54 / 9.09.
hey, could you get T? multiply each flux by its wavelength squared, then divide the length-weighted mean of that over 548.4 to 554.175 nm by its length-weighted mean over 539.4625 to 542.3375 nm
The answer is 1.07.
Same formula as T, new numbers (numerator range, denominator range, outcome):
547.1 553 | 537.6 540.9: 1.05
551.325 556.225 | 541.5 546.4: 1.13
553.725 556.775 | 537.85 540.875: 1.17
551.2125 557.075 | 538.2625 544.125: 1.11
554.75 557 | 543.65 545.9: 1.19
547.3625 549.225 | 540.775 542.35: 1.05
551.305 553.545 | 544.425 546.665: 1.17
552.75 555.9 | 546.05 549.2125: 1.12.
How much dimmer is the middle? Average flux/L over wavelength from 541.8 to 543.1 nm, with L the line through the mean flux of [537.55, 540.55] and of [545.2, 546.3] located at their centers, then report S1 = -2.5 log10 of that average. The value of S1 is -0.13 mag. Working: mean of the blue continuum 9.81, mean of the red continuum 8.65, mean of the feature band 10.4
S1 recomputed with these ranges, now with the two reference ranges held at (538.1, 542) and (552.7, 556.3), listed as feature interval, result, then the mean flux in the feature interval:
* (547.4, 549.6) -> 0.01 mag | 10.2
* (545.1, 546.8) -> 0.13 mag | 8.94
